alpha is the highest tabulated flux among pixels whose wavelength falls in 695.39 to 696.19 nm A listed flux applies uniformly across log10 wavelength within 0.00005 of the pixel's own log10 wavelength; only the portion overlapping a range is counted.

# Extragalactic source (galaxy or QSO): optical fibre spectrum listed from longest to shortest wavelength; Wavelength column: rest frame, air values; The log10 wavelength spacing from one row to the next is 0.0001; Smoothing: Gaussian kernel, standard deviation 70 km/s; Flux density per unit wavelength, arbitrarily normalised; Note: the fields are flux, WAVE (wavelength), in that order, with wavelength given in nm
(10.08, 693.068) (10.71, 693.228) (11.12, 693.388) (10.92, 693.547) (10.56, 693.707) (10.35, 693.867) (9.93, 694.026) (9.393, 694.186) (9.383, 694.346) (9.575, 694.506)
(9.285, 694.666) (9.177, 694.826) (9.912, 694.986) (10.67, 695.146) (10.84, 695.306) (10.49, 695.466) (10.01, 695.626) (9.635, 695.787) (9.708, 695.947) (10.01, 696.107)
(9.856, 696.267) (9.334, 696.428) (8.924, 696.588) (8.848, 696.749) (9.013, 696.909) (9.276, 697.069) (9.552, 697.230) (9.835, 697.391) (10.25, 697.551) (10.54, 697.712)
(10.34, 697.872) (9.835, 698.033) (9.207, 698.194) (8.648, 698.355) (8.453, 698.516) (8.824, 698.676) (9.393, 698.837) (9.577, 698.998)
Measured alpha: 10.49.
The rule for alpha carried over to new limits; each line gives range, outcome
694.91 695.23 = 10.67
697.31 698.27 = 10.54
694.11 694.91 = 9.575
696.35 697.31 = 9.552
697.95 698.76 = 9.835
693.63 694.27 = 10.56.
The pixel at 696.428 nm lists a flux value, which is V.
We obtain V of 9.334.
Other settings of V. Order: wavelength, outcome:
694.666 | 9.285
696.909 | 9.013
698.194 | 9.207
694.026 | 9.93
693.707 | 10.56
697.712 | 10.54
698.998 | 9.577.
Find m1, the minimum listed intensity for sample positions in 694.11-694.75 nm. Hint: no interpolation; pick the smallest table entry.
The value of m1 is 9.285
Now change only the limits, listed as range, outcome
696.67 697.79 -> 8.848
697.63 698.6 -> 8.453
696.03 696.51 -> 9.334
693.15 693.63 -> 10.71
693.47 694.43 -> 9.383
